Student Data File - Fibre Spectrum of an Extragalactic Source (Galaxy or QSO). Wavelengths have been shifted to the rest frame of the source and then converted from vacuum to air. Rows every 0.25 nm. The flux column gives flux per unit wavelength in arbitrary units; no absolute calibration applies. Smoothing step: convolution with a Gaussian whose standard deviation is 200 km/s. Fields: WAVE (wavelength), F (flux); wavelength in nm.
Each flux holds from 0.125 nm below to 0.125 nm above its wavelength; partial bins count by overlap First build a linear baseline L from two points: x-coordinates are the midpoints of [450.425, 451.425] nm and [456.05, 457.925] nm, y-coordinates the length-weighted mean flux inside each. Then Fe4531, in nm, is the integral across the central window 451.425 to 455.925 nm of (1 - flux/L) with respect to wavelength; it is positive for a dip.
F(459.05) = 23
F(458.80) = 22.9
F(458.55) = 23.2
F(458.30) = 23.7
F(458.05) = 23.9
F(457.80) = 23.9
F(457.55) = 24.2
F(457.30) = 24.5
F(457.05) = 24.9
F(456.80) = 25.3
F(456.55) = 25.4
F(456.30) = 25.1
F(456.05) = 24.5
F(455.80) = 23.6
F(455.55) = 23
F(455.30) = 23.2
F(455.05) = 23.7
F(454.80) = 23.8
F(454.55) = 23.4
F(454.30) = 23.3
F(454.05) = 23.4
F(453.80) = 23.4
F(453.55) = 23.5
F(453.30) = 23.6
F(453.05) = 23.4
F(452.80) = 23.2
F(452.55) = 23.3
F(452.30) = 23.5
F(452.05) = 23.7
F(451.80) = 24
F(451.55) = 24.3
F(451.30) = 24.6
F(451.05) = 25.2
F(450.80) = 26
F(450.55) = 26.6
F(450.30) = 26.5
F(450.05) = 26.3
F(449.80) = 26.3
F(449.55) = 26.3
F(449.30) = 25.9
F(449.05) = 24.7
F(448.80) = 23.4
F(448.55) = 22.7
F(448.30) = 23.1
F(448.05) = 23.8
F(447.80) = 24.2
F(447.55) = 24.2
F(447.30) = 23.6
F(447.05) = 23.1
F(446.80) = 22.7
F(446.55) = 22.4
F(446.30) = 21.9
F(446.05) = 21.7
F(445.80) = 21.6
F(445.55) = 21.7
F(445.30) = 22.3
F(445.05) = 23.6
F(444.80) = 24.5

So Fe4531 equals 0.30 nm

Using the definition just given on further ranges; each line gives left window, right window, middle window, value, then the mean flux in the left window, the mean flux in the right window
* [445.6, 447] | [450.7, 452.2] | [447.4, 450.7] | -0.21 nm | 22.1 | 24.6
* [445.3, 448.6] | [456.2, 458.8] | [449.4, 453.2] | -0.24 nm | 22.8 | 24.3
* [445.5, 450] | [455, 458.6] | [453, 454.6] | 0.04 nm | 23.6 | 24.2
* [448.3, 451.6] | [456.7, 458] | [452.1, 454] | 0.11 nm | 25.2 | 24.5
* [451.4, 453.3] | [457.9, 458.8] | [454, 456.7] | -0.04 nm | 23.6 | 23.5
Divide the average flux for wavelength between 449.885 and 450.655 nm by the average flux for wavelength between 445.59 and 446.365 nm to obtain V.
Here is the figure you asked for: 1.2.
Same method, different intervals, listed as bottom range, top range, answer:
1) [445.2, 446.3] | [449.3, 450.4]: 1.20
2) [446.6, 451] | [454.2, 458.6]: 0.98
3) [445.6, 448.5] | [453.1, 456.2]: 1.03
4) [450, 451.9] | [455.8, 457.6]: 0.97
